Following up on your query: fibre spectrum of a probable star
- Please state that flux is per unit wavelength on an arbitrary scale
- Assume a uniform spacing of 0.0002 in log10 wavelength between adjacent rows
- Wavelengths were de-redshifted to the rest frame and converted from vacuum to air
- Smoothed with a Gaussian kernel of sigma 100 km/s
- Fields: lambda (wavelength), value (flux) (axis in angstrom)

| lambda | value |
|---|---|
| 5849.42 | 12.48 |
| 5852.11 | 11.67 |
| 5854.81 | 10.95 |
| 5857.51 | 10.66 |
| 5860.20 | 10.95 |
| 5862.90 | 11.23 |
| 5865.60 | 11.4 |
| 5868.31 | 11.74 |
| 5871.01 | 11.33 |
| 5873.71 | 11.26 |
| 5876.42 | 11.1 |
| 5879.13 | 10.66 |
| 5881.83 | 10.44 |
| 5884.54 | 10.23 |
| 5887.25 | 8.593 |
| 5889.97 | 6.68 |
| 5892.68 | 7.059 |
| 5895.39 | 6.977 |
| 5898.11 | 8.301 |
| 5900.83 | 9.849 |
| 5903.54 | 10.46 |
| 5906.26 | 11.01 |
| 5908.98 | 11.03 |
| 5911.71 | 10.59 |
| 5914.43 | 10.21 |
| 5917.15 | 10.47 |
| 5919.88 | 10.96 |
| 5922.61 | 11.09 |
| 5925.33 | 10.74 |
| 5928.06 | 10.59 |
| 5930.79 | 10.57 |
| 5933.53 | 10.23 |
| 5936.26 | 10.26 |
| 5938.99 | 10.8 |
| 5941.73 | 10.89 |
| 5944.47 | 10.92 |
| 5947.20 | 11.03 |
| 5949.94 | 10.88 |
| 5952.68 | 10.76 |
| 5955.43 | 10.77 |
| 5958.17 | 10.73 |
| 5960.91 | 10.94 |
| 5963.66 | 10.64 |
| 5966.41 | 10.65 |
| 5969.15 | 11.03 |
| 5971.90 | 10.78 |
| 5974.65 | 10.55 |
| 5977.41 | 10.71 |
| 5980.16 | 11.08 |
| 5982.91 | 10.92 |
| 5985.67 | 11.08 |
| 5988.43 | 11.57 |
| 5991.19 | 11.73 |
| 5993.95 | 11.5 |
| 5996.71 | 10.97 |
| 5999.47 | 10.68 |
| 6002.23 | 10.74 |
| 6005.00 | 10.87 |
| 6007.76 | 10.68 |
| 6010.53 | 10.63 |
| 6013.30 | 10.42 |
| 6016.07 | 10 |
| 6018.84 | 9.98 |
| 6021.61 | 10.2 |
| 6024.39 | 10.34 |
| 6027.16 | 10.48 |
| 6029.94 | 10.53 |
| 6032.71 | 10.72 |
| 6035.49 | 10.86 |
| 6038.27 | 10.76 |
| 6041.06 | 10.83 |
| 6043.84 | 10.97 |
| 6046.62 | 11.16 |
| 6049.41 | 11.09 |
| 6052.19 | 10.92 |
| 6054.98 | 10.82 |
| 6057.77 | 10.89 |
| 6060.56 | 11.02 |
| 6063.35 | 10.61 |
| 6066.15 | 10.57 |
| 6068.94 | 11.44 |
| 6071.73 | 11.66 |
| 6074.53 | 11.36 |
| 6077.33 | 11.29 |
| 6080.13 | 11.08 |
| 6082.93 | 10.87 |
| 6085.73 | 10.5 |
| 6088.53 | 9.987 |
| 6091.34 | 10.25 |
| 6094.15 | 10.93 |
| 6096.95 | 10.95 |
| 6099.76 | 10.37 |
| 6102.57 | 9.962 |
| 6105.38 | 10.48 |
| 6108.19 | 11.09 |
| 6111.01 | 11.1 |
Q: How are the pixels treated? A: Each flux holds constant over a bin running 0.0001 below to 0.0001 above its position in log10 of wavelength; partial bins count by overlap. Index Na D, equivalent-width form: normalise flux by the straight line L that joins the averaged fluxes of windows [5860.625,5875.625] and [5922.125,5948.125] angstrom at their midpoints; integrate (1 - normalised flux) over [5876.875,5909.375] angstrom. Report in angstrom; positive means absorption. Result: 5.4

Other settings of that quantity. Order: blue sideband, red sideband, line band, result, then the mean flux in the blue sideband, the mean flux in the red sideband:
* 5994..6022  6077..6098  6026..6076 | -1.34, 10.6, 10.7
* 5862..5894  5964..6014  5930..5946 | -0.09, 10.1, 10.9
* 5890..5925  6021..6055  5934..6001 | -4.55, 9.74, 10.8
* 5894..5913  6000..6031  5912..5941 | -2.10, 9.74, 10.4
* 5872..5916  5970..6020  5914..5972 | -2.83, 9.67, 10.8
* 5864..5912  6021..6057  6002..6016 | -0.01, 9.92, 10.8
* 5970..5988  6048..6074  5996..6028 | 1.32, 10.9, 11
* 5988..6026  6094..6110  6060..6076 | -0.69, 10.7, 10.6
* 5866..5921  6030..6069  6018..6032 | 0.51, 9.97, 10.9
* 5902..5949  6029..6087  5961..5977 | 0.05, 10.7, 11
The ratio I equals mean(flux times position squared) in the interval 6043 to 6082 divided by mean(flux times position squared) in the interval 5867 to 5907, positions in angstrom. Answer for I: 1.21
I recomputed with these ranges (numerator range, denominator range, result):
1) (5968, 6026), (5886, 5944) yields 1.12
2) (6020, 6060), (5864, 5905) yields 1.16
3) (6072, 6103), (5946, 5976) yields 1.04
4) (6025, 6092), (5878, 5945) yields 1.14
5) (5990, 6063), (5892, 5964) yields 1.07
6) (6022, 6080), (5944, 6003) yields 1.02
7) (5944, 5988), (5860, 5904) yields 1.13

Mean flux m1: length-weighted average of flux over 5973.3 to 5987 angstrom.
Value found 10.9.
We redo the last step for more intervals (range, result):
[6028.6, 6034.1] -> 10.6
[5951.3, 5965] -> 10.8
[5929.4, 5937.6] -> 10.3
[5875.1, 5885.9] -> 10.6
